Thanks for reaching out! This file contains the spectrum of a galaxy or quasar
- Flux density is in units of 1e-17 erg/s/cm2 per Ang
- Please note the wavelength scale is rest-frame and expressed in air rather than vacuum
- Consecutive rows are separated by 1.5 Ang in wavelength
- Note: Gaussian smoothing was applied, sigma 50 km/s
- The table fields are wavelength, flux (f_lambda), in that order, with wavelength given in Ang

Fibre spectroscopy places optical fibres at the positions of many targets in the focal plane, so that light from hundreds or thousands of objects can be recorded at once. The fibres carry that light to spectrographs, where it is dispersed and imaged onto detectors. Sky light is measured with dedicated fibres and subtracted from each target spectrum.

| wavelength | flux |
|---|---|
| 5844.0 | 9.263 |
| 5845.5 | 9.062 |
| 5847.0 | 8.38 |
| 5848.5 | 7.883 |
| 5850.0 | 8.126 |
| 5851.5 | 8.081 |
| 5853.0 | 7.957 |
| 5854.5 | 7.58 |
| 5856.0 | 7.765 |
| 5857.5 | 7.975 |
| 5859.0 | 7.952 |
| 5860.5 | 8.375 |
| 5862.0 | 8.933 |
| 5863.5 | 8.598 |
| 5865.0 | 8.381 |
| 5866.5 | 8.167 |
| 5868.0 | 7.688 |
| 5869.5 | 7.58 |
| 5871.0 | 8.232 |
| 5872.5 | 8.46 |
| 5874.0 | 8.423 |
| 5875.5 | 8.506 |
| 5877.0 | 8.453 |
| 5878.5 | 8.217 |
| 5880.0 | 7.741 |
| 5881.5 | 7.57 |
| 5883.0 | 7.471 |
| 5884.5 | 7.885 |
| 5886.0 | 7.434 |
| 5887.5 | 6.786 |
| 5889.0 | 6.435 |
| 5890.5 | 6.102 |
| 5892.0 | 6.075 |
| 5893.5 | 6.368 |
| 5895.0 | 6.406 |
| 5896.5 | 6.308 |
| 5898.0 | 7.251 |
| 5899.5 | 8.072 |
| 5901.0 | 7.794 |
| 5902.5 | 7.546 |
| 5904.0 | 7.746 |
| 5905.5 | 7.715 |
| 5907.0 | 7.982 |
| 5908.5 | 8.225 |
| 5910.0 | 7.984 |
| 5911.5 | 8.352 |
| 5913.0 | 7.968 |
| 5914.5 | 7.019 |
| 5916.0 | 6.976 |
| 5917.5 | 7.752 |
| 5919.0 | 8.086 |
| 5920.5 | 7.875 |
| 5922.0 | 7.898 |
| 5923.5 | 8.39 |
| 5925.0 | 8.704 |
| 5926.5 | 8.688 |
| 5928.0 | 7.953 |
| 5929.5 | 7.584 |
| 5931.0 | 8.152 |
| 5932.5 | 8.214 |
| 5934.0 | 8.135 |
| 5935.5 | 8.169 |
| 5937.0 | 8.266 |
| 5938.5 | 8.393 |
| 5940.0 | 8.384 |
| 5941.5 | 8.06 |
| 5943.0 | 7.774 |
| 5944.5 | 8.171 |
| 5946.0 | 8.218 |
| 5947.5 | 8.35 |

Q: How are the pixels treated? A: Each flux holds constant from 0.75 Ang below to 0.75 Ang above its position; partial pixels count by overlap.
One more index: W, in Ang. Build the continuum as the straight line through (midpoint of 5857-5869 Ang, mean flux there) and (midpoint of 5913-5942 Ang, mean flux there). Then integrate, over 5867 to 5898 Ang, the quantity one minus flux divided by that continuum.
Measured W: 2.9 Ang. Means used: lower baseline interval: 8.25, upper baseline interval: 8.03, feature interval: 7.41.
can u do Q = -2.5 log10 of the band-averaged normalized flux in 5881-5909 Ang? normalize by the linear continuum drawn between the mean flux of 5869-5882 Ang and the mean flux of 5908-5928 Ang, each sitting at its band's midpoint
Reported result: 0.12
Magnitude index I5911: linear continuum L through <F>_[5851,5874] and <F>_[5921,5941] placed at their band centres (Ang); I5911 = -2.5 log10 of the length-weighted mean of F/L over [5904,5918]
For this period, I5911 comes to 0.06 mag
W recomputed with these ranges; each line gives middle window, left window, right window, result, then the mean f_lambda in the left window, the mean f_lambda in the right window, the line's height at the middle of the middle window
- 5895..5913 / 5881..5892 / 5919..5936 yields -0.41 Ang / 7.02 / 8.16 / 7.5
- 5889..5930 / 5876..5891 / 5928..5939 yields 1.25 Ang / 7.45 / 8.11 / 7.79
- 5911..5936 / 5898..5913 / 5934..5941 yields 0.38 Ang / 7.9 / 8.28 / 8.11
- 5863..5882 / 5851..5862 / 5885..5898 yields -2.09 Ang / 8.02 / 6.56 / 7.35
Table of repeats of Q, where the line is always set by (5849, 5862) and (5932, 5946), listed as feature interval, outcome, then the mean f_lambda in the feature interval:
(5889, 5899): 0.25 mag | 6.46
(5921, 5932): 0.00 mag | 8.19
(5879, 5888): 0.08 mag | 7.52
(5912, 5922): 0.07 mag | 7.65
